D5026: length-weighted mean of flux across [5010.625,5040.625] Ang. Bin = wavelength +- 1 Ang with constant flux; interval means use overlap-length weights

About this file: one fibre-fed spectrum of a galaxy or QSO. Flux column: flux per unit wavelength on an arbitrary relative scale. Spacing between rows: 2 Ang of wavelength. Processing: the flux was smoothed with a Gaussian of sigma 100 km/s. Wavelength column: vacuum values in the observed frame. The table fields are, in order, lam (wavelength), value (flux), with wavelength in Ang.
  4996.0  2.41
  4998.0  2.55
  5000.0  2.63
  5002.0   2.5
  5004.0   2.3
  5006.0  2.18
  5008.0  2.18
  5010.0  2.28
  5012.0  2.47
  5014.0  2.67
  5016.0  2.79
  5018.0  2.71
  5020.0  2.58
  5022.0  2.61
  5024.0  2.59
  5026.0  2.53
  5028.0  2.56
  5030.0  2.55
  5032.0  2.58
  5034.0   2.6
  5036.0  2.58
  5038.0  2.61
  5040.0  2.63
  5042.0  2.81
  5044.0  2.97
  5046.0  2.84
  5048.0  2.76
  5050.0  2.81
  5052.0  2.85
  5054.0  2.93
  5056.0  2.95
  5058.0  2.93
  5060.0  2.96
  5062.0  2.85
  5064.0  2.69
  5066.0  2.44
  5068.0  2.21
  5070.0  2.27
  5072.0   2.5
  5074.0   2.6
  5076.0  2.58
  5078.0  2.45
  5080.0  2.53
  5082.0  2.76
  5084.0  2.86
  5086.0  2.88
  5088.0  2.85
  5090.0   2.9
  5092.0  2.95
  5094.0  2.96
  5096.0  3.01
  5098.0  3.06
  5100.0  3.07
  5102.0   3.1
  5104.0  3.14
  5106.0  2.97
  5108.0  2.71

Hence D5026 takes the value 2.6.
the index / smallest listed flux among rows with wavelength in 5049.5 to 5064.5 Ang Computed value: 2.69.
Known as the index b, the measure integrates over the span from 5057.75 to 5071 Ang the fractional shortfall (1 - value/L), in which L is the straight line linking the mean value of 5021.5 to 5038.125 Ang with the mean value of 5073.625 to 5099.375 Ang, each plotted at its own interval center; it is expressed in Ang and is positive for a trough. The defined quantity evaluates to 0.5 Ang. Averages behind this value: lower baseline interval 2.58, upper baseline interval 2.81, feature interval 2.6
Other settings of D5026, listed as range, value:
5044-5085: 2.7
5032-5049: 2.72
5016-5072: 2.68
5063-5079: 2.47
